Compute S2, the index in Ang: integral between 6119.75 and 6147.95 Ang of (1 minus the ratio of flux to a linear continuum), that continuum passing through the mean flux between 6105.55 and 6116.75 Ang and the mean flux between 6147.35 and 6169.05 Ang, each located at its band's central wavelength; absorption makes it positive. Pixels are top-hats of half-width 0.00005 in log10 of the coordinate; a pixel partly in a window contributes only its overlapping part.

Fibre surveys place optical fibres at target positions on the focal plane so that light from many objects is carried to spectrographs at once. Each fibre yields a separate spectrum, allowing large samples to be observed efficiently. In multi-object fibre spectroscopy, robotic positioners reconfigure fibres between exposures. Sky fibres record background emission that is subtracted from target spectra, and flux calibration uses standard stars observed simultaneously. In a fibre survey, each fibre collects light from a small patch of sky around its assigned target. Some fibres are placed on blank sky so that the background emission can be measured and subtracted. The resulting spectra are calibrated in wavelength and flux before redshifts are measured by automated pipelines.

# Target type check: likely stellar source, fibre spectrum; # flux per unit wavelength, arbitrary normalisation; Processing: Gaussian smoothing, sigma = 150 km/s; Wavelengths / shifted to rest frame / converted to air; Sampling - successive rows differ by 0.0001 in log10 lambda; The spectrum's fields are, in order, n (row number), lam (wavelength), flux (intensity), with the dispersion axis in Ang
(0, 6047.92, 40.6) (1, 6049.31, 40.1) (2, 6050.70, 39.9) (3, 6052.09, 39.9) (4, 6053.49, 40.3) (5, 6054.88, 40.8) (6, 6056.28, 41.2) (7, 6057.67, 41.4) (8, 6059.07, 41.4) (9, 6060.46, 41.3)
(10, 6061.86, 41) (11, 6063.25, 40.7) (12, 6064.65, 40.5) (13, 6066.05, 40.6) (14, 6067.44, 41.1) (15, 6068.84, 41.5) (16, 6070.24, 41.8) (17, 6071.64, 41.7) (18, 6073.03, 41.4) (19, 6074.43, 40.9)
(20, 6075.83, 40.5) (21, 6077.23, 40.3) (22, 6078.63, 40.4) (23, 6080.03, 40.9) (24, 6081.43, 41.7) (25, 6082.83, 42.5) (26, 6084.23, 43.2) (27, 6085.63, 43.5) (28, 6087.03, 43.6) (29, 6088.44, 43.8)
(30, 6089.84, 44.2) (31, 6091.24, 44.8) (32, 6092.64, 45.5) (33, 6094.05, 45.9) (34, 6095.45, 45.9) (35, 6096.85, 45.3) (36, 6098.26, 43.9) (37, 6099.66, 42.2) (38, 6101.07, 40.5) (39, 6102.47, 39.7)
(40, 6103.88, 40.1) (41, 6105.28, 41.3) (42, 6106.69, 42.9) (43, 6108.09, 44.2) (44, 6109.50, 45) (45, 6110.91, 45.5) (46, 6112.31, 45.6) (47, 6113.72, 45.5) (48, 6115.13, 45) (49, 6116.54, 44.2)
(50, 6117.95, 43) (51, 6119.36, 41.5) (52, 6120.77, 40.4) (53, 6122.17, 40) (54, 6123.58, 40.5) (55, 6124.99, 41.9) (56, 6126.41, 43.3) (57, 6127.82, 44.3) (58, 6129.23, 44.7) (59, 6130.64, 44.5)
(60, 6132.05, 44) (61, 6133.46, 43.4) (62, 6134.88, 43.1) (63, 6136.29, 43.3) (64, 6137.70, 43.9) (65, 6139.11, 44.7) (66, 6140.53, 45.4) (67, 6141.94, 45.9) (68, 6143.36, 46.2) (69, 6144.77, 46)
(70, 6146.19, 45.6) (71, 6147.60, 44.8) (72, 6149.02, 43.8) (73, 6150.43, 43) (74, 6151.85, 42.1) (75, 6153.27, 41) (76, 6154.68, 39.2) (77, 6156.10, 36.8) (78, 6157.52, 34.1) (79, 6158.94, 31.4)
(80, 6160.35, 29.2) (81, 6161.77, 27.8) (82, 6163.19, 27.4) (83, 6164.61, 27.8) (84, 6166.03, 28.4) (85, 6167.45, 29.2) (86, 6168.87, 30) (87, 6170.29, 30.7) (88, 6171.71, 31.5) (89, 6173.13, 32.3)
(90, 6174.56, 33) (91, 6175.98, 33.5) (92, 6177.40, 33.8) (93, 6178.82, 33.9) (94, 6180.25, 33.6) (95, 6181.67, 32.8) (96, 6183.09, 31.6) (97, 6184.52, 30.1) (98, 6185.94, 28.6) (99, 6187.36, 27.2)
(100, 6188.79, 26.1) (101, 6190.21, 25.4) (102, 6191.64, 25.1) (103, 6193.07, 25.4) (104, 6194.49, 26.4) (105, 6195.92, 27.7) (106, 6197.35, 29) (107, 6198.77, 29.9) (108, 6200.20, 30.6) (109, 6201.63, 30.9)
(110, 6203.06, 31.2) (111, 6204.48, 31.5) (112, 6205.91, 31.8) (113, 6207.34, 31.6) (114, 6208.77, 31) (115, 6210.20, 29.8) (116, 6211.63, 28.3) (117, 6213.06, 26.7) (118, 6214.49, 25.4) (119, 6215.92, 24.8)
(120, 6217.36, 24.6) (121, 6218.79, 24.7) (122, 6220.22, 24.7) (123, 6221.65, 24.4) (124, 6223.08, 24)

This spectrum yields -2.9 Ang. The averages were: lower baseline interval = 44.6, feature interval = 43.8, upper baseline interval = 34.6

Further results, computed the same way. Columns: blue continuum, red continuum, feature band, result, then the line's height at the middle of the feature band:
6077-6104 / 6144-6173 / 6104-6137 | -3.0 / 39.7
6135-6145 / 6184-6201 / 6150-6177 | 3.1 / 37.2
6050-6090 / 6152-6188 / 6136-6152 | -4.8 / 34.4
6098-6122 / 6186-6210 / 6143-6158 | -2.3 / 36.4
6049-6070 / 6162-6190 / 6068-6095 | -2.6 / 38.9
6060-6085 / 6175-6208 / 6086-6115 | -3.9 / 38.6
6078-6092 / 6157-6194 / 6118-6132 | -2.0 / 37.2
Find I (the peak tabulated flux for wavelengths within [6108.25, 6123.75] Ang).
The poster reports 45.6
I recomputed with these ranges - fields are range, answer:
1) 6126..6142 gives 45.9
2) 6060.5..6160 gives 46.2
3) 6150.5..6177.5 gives 42.1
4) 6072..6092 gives 44.8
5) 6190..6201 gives 30.6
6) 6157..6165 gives 34.1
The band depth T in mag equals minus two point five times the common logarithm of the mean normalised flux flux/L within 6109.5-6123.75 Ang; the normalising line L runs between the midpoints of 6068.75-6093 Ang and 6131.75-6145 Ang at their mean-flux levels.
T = 0.01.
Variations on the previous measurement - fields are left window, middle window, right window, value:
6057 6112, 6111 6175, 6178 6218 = -0.12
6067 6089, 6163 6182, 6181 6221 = 0.00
